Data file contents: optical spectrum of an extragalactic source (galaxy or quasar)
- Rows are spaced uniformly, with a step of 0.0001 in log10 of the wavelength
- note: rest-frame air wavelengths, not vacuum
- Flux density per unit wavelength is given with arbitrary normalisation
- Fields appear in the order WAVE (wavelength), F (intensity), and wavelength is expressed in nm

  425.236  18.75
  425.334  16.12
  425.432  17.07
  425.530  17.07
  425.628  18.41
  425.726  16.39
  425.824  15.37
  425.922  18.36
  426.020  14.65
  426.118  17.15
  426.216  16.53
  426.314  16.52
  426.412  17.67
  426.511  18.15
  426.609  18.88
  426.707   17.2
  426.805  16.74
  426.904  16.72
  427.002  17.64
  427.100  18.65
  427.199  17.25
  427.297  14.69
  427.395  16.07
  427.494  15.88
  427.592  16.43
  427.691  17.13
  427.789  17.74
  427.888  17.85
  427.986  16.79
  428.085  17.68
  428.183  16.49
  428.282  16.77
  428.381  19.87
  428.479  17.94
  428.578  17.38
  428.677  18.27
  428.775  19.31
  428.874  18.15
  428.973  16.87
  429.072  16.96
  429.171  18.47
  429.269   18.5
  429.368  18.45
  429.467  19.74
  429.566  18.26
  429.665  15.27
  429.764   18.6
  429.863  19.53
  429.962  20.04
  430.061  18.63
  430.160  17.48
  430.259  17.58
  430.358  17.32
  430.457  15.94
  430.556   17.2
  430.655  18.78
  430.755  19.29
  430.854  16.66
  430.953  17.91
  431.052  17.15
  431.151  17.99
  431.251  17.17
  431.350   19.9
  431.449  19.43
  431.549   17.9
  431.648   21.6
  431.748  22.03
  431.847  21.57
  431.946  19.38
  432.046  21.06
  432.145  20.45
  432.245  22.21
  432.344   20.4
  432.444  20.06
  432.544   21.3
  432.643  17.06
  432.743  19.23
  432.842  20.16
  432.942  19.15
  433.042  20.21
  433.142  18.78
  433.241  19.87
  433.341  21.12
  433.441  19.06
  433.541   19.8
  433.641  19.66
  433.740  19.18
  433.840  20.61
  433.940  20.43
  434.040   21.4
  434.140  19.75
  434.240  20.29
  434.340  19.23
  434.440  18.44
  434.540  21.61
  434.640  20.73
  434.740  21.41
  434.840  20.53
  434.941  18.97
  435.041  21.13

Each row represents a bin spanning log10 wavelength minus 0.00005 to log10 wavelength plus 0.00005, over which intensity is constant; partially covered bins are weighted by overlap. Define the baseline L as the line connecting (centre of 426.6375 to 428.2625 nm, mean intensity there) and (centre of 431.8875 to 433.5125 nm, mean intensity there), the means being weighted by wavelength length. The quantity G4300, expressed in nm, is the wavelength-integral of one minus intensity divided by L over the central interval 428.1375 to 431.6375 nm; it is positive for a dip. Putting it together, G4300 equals 0.05 nm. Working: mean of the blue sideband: 17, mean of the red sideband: 20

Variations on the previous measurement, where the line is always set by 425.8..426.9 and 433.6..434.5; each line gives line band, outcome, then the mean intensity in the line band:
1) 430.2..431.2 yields 0.058 nm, 17.6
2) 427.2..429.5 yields 0.036 nm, 17.5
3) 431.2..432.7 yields -0.075 nm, 20.1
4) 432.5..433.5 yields -0.003 nm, 19.6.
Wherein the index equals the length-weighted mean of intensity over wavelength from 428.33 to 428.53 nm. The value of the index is 18.9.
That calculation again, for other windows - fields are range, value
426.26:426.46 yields 17.1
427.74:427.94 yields 17.8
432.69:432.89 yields 19.7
